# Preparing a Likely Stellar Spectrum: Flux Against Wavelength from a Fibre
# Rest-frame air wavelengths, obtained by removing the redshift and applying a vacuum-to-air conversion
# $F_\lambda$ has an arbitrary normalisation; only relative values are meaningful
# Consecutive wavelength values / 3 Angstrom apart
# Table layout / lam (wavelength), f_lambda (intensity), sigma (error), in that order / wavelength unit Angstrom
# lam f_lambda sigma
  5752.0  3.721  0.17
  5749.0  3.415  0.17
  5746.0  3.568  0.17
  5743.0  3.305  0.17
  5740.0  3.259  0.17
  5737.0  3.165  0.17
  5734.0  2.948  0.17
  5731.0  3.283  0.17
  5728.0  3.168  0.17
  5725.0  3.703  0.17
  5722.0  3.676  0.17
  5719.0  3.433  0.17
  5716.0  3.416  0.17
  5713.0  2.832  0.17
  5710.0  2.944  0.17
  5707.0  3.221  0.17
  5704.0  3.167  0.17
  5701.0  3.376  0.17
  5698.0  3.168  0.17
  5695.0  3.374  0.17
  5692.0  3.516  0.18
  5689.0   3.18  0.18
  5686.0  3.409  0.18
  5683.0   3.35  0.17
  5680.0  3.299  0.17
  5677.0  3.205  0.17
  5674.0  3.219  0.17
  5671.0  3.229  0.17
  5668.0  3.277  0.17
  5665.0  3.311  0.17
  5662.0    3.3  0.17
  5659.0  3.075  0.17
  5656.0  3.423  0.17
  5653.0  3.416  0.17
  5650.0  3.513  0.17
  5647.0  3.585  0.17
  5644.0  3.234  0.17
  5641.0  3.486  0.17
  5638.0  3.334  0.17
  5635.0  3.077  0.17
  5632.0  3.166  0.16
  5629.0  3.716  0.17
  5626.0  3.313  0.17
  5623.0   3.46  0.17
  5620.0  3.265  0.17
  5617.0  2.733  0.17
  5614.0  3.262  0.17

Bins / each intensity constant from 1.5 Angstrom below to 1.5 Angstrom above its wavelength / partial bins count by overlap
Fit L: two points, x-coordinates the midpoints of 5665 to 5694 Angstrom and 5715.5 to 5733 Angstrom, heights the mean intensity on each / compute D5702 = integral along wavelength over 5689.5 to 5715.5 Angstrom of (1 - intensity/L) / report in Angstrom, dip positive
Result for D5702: 1.2 Angstrom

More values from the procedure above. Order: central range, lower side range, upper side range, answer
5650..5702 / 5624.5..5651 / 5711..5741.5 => 0.5 Angstrom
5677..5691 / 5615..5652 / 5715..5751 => 0.2 Angstrom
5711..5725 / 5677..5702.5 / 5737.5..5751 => 0.0 Angstrom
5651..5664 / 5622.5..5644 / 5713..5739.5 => 0.1 Angstrom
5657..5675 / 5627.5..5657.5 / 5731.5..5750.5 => 0.7 Angstrom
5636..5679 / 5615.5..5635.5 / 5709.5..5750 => -0.7 Angstrom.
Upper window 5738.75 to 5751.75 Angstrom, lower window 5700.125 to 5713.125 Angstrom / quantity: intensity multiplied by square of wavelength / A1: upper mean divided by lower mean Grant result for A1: 1.11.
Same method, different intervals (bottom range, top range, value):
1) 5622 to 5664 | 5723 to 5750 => 1.02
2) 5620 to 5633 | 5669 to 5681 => 0.97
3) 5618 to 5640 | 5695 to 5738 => 1.01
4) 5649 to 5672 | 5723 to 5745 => 1.01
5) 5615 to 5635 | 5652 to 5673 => 1.02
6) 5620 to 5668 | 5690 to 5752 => 1.01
